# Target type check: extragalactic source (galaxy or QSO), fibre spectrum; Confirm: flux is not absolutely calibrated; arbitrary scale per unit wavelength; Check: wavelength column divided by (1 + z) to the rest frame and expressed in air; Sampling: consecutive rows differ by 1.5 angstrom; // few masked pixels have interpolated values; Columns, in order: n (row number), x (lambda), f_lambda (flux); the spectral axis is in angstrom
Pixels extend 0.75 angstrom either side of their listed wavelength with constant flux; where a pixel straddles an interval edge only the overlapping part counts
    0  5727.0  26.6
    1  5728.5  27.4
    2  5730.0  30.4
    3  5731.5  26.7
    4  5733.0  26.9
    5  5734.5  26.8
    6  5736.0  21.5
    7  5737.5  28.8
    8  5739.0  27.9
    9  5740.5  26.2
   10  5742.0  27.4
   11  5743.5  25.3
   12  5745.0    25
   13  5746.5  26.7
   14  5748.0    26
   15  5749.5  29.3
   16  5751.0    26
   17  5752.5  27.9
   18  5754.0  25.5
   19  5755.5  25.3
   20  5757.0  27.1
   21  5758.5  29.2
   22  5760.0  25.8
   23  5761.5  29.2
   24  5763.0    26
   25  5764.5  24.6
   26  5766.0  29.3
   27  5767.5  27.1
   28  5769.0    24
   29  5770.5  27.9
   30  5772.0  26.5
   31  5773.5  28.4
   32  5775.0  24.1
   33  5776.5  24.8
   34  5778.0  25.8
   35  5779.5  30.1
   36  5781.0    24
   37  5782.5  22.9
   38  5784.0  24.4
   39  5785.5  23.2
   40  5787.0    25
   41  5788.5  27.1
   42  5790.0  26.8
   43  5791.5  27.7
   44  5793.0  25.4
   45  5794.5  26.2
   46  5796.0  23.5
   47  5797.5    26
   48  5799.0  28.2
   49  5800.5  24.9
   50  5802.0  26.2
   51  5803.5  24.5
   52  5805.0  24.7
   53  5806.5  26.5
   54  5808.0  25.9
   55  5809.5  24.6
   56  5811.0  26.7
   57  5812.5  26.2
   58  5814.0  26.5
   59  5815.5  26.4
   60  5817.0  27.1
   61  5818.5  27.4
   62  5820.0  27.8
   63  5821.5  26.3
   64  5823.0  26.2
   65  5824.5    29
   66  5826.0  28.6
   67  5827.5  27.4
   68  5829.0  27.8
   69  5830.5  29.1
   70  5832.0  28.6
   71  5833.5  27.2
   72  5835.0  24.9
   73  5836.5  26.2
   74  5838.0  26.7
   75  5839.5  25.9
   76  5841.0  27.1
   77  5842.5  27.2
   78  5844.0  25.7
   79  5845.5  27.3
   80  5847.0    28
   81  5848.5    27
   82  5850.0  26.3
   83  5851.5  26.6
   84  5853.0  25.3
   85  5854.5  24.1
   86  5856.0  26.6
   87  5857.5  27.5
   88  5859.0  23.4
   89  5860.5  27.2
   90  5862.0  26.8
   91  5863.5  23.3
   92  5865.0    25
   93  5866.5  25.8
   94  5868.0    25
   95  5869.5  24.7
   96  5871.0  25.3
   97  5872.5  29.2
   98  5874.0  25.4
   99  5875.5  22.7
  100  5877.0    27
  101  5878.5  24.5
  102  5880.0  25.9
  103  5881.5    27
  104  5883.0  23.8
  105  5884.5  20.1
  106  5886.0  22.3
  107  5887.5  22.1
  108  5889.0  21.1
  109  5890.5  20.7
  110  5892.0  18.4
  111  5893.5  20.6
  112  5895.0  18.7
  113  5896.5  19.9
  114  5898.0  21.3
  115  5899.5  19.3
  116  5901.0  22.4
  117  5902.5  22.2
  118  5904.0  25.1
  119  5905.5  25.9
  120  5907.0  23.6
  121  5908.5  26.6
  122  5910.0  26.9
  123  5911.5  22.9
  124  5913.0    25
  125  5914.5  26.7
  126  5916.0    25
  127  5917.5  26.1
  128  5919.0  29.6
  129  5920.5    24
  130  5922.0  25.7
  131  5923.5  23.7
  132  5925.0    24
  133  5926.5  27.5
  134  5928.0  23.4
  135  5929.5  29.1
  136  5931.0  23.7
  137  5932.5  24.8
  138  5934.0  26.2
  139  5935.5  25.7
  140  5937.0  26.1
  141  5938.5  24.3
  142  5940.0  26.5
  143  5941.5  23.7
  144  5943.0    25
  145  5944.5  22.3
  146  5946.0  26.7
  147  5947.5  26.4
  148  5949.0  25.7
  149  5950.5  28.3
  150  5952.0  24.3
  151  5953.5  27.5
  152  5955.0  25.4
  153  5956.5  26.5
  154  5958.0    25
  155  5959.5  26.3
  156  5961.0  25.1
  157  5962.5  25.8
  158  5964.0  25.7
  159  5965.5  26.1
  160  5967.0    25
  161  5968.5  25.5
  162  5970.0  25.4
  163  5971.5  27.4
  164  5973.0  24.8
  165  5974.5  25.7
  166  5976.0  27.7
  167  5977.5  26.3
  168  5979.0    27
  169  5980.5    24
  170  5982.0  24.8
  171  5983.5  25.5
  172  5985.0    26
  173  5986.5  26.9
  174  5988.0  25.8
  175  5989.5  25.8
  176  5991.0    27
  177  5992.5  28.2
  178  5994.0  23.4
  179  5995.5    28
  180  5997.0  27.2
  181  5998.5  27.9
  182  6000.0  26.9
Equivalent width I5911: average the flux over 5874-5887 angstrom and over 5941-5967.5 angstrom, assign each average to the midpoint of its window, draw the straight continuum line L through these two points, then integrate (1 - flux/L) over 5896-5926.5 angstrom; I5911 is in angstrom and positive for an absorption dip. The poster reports 0.5 angstrom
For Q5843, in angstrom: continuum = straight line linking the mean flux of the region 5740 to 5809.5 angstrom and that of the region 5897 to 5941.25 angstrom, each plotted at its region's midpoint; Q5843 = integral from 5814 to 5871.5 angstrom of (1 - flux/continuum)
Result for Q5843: -2.2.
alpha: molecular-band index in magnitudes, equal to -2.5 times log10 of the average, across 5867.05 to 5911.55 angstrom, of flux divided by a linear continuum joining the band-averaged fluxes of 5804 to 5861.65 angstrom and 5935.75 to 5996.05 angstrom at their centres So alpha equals 0.13 mag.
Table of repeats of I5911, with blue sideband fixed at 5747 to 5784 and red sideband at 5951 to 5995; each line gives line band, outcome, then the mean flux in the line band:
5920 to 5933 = 0.45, 25.1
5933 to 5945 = 0.44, 25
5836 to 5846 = -0.12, 26.6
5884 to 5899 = 3.23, 20.5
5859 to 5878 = 0.49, 25.5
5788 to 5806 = 0.32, 25.9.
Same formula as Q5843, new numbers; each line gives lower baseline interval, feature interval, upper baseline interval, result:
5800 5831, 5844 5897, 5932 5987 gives 3.7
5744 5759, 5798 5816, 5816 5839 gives 0.8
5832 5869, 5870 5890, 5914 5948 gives 1.2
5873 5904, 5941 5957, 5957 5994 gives -0.5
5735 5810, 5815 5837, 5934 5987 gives -1.1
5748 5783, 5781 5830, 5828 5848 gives 1.3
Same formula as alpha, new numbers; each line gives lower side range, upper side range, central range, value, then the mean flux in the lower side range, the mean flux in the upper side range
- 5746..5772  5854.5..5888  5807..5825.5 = -0.032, 26.9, 25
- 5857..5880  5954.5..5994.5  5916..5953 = 0.009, 25.5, 25.9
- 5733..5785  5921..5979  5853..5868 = 0.021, 26.4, 25.7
